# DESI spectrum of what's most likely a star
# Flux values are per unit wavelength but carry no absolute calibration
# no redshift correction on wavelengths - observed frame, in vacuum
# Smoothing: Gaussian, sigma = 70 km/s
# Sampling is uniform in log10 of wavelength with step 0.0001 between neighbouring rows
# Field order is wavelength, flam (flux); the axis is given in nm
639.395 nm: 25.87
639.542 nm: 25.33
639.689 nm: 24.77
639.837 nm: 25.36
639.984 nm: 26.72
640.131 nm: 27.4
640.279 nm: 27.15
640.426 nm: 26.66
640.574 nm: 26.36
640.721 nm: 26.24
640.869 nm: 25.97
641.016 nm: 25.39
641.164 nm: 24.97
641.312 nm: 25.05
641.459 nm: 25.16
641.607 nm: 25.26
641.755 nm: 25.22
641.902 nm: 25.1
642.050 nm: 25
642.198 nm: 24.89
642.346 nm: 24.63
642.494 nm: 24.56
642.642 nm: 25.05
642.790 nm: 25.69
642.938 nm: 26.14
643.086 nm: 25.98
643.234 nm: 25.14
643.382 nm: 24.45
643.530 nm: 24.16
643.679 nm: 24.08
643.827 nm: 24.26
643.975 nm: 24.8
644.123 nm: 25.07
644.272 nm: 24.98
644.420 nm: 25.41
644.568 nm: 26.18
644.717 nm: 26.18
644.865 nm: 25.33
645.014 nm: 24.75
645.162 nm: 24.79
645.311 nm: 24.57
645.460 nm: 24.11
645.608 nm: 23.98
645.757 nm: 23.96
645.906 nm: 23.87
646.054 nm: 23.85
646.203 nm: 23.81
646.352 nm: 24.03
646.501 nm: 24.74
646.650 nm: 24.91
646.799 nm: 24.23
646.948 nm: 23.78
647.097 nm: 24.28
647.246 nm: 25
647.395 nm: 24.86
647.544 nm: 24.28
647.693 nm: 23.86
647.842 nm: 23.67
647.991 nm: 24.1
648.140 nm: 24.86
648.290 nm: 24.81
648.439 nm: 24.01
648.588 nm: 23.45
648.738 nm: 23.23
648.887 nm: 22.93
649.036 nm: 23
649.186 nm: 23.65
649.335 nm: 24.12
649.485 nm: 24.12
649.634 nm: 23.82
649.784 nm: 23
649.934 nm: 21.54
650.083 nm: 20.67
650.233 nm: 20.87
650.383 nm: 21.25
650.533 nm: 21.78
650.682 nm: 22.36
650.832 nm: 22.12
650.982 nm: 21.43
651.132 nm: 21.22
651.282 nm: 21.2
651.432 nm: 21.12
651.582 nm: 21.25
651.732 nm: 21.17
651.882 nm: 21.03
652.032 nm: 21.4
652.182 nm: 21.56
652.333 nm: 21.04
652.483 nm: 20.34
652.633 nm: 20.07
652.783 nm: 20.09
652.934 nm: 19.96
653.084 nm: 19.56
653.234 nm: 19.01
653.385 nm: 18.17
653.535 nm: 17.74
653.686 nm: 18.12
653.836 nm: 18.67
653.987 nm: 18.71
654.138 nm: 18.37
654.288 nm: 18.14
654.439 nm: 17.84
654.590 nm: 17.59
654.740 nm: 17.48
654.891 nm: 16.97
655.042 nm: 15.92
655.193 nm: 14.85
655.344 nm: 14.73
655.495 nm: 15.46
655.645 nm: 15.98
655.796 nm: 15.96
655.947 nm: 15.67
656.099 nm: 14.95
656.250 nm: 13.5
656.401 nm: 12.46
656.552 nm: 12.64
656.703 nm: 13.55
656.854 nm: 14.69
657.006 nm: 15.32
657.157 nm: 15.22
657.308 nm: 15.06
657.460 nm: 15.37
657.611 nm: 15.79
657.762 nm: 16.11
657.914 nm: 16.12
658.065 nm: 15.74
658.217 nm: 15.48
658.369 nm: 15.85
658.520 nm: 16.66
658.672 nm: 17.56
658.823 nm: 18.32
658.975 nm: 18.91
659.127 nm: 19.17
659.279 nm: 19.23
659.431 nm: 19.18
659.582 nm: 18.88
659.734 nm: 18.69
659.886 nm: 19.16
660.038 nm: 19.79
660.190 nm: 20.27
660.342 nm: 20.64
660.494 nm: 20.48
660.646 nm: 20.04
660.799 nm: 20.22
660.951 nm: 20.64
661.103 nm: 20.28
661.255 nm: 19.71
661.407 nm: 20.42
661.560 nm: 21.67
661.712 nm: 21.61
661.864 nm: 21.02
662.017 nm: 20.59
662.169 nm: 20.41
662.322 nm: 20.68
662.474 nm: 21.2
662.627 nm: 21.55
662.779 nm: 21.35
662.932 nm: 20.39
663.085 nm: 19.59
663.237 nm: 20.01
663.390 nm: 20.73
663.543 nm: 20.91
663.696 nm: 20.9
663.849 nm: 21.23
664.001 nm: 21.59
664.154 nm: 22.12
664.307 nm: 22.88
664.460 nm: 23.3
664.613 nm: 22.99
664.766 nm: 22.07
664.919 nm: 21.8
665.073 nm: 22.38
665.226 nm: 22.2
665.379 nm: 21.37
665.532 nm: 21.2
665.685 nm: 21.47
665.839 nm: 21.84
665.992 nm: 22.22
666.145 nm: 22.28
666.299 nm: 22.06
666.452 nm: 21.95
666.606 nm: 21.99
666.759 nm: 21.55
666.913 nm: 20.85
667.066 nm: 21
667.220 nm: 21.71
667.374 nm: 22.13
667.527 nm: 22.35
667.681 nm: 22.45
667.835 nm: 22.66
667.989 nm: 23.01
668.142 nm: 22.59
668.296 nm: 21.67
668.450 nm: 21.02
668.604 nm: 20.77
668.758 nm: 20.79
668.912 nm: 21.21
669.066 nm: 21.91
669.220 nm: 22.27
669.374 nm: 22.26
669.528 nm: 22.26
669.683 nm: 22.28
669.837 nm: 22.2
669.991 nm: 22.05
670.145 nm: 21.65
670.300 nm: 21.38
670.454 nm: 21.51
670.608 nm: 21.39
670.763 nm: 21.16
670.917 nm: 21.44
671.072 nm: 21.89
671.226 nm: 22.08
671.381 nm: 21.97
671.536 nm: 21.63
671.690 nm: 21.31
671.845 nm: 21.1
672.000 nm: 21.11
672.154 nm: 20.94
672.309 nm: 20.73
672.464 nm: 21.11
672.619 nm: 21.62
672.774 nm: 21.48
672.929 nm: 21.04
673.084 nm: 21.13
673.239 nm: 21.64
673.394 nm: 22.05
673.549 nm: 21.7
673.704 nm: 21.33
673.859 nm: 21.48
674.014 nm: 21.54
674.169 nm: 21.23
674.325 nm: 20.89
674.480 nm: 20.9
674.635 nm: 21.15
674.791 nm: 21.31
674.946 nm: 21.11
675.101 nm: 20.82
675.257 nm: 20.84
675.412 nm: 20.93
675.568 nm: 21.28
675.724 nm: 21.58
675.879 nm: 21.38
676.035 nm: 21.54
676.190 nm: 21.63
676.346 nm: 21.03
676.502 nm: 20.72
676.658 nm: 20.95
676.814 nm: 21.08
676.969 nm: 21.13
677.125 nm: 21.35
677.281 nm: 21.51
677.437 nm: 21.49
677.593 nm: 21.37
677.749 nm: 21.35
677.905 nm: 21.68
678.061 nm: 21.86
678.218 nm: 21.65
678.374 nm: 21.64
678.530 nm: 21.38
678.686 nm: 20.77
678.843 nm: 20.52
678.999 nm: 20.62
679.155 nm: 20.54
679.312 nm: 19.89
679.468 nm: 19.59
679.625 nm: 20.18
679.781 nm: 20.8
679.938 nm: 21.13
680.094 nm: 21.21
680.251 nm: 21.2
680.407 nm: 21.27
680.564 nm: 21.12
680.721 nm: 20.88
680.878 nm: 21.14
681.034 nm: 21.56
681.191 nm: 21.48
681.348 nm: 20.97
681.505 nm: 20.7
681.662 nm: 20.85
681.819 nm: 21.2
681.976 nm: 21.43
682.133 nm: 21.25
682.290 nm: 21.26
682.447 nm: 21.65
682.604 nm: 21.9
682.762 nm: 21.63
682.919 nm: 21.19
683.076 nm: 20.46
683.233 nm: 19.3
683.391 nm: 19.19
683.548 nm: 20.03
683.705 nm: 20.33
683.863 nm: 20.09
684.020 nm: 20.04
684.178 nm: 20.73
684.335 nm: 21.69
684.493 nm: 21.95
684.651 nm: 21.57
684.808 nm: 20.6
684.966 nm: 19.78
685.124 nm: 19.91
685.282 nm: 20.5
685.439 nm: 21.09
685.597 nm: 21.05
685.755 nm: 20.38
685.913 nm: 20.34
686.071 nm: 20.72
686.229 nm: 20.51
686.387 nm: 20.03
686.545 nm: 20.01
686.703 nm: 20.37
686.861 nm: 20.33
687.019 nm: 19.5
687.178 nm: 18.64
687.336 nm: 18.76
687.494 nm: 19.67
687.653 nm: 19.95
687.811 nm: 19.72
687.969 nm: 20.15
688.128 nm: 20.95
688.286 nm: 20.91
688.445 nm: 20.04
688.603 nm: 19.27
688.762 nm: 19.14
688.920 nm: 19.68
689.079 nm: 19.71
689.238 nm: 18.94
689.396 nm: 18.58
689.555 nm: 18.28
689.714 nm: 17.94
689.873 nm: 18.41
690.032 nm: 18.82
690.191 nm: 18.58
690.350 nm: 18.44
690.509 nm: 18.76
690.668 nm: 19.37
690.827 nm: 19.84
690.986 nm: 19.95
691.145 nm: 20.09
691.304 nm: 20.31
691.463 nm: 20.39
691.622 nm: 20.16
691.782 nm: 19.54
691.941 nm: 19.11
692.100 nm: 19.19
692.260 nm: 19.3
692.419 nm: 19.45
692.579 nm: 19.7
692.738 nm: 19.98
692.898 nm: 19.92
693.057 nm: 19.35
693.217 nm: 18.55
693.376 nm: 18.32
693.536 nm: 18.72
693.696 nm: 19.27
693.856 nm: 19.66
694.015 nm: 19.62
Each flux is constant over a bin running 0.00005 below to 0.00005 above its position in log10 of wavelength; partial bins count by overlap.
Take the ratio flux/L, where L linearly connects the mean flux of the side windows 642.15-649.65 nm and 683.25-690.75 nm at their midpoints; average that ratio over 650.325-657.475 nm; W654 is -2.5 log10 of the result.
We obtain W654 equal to 0.29 mag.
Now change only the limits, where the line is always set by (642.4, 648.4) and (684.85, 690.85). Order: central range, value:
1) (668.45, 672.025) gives 0.01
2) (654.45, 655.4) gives 0.39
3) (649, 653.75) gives 0.13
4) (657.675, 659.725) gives 0.30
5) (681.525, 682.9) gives -0.05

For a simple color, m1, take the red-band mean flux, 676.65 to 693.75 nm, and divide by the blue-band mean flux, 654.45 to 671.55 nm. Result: 1.02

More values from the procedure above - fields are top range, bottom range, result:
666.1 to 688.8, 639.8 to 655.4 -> 0.92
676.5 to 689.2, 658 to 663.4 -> 1.05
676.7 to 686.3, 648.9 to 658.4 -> 1.13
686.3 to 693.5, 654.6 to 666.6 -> 1.03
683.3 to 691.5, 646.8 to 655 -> 0.93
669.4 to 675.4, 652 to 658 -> 1.26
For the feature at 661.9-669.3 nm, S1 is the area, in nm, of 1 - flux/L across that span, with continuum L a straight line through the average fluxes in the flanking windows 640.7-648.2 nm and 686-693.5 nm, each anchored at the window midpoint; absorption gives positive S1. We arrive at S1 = 0.24 nm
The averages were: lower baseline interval 24.8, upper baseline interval 19.5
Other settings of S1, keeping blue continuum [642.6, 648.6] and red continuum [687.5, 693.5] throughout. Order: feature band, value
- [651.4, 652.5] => 0.13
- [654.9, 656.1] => 0.40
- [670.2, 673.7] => 0.02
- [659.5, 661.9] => 0.28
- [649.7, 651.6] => 0.20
